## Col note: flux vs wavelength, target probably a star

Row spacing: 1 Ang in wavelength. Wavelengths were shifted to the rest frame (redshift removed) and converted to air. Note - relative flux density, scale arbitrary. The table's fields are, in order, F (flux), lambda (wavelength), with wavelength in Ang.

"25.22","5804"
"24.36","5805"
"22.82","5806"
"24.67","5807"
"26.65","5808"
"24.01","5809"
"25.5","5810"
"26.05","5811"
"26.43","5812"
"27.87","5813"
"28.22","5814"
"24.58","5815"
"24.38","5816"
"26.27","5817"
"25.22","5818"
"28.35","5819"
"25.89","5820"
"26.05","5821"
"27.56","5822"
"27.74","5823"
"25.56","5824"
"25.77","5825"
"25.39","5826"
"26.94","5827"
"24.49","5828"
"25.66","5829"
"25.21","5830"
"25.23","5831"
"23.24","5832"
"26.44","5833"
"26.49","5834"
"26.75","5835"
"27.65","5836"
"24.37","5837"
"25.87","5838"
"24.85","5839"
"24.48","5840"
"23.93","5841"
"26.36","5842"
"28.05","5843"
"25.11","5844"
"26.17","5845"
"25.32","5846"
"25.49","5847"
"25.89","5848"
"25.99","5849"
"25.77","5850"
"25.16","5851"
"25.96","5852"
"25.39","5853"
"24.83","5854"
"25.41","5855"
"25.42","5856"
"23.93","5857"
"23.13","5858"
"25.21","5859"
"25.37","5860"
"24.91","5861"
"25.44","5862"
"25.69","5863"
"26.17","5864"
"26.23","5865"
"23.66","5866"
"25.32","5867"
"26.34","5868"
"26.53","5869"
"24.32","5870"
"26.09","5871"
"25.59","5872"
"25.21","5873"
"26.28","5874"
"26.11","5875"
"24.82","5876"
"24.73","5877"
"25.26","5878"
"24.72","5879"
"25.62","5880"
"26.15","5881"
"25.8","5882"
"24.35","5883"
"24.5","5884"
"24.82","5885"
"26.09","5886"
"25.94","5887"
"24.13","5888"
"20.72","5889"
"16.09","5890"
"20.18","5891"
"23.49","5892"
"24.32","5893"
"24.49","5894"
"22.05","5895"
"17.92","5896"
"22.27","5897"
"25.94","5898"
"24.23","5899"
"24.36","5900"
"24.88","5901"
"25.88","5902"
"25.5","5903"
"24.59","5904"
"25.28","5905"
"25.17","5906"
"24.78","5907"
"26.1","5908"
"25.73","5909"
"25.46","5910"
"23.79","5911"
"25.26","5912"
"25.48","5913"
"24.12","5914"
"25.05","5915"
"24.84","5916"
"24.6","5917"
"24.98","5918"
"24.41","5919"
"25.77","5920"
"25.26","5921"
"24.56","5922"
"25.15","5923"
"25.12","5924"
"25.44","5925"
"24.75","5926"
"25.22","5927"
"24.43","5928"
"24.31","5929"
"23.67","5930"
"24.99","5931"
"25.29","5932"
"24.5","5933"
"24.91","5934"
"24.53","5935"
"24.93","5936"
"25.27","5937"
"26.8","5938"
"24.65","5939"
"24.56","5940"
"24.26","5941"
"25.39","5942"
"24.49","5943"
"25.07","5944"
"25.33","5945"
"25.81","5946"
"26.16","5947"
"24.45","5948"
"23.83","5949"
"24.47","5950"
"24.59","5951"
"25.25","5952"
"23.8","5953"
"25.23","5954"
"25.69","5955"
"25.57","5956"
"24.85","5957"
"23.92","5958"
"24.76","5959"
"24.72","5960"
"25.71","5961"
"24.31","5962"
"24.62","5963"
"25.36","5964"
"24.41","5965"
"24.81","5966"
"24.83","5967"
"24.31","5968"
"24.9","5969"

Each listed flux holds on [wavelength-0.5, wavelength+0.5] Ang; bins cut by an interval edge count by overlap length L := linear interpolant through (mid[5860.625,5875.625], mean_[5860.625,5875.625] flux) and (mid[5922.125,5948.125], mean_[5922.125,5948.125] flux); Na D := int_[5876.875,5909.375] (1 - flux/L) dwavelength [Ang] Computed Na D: 1.6 Ang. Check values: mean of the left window 25.6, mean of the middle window 24.1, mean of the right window 25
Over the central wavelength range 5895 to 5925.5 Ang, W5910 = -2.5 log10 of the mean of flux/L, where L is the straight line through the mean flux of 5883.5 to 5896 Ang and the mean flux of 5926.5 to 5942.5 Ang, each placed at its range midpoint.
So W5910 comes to -0.04 mag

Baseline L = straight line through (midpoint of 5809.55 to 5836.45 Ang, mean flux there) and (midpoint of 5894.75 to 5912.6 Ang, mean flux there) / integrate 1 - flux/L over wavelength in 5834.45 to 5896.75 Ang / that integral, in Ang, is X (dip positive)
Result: 0.9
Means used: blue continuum 26.1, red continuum 24.4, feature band 24.9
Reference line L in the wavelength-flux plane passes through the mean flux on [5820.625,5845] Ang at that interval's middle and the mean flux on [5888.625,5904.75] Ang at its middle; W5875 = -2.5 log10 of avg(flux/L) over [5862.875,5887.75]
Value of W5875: -0.07 mag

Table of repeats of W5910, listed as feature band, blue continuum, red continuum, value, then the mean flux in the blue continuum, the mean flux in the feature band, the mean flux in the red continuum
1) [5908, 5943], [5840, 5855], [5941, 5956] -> 0.01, 25.6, 24.9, 25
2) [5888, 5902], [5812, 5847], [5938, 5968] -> 0.13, 25.9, 22.6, 24.9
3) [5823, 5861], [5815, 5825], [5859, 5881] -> 0.02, 26.2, 25.5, 25.5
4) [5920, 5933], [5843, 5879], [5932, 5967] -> 0.01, 25.4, 24.9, 24.9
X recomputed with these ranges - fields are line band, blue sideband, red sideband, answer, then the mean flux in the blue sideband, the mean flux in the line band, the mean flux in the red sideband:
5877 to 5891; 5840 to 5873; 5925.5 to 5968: 0.67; 25.4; 24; 24.9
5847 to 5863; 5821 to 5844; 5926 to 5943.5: 0.24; 25.8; 25.2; 24.8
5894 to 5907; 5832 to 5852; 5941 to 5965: 0.64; 25.7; 24.1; 24.9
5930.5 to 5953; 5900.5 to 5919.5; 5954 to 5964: 0.03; 25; 25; 24.9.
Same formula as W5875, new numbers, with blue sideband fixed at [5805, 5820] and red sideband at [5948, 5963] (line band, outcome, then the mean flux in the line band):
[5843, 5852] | -0.01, 25.8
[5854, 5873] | 0.01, 25.3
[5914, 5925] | 0.00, 25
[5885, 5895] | 0.10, 22.9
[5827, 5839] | 0.00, 25.6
